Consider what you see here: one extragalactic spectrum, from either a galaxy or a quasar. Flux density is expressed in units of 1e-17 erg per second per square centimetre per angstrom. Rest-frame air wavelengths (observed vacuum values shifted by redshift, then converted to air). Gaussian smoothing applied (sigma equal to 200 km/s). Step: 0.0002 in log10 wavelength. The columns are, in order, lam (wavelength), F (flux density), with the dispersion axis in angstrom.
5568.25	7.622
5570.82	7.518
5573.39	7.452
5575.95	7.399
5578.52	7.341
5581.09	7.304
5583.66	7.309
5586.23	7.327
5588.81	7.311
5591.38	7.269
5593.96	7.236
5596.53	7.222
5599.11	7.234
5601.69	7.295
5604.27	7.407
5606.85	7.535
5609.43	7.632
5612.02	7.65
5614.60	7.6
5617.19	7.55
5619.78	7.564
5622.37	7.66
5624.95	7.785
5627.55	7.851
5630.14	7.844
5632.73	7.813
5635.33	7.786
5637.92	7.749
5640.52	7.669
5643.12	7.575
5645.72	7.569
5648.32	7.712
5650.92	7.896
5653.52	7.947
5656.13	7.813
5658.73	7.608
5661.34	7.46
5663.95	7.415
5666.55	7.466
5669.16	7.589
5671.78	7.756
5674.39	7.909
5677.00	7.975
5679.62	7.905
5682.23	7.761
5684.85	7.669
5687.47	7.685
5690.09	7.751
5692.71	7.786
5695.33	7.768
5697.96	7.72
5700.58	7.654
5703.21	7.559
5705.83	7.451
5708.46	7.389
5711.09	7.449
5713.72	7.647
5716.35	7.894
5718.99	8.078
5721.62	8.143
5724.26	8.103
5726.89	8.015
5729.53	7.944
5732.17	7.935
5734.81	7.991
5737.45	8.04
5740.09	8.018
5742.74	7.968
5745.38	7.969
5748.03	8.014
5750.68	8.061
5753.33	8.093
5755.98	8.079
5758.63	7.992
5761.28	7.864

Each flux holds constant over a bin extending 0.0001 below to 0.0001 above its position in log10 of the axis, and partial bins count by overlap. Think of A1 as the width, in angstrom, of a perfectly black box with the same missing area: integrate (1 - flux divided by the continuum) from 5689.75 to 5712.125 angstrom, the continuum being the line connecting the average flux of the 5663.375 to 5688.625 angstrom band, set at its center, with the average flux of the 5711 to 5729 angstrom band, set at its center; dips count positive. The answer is 0.7 angstrom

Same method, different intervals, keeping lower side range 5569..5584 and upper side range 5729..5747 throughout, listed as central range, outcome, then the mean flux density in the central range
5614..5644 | -0.5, 7.71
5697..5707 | 0.3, 7.6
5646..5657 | -0.2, 7.82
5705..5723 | 0.4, 7.73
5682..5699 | 0.2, 7.73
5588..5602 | 0.4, 7.26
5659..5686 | 0.2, 7.69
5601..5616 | 0.0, 7.53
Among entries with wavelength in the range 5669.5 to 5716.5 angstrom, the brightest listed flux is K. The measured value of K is 7.975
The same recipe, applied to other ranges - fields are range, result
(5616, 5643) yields 7.851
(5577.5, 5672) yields 7.947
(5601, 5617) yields 7.65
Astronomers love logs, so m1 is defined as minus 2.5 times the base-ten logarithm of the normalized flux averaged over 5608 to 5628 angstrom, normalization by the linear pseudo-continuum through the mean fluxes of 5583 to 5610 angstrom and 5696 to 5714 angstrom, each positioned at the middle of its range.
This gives -0.04 mag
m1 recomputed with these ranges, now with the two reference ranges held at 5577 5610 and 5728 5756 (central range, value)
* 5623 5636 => -0.04 mag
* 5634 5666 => -0.01 mag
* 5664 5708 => 0.01 mag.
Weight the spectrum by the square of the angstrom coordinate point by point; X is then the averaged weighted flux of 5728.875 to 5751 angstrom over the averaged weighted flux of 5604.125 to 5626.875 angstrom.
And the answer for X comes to 1.1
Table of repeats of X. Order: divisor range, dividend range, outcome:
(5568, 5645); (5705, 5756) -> 1.10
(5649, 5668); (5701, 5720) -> 1.01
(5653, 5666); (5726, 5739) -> 1.08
